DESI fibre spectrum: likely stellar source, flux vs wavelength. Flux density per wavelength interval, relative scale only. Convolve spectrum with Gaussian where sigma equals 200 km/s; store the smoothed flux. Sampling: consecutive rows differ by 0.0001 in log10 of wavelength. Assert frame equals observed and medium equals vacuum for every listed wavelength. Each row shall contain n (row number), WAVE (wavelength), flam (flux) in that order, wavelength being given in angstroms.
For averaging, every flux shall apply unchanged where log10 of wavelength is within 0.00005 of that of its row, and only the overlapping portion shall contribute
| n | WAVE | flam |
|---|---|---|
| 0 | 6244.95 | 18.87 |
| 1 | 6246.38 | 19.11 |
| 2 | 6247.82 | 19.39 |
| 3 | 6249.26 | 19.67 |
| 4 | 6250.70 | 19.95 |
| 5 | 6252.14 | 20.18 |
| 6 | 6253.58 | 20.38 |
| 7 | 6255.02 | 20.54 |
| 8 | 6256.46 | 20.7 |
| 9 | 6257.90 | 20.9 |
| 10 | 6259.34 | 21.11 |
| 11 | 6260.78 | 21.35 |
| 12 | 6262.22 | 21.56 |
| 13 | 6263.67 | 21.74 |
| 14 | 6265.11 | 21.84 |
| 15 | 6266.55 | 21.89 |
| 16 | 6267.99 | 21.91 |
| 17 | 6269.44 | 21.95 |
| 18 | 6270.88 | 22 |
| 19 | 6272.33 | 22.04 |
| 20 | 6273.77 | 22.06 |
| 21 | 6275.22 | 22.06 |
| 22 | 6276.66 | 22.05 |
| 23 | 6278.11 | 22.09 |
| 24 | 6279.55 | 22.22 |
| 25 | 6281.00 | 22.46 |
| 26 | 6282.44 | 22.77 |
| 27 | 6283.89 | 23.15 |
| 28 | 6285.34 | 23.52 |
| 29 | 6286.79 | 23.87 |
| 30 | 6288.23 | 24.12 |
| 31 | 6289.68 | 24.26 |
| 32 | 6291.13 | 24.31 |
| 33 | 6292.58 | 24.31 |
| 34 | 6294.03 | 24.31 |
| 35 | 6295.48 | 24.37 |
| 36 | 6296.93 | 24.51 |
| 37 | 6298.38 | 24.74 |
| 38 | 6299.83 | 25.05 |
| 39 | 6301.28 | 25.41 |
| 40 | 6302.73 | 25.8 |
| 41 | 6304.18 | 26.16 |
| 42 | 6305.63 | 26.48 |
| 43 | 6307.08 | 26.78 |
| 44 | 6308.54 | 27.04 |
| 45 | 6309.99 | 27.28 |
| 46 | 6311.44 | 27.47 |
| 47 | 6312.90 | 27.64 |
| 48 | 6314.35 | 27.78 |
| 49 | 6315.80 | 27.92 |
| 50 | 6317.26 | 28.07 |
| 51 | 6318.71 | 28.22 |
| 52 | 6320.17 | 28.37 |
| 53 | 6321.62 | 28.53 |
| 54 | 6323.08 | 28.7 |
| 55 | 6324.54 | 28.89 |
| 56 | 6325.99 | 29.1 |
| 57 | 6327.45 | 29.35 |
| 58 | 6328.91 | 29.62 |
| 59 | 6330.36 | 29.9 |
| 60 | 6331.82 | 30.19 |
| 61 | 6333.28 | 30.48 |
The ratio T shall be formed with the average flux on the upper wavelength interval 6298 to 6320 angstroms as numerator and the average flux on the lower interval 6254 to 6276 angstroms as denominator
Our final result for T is 1.25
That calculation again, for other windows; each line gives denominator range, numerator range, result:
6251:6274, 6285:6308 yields 1.17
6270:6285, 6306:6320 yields 1.24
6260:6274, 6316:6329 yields 1.31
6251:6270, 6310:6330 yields 1.34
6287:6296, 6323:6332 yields 1.21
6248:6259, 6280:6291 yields 1.16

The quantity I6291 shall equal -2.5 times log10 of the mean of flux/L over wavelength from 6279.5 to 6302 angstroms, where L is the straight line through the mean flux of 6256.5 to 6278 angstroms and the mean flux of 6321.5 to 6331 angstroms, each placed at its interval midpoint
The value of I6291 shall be 0.03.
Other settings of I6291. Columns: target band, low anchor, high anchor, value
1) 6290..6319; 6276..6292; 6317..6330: 0.000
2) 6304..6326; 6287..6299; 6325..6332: -0.007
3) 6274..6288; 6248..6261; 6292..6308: 0.026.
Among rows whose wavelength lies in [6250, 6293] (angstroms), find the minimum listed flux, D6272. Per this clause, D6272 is 19.95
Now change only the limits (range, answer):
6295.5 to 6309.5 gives 24.51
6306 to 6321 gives 26.78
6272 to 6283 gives 22.04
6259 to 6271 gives 21.11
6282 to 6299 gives 22.77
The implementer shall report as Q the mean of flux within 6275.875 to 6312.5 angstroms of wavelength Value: 24.6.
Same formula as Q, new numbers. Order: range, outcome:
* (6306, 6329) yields 28.1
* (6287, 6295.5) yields 24.3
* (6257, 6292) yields 22.4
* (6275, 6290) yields 23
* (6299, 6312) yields 26.4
